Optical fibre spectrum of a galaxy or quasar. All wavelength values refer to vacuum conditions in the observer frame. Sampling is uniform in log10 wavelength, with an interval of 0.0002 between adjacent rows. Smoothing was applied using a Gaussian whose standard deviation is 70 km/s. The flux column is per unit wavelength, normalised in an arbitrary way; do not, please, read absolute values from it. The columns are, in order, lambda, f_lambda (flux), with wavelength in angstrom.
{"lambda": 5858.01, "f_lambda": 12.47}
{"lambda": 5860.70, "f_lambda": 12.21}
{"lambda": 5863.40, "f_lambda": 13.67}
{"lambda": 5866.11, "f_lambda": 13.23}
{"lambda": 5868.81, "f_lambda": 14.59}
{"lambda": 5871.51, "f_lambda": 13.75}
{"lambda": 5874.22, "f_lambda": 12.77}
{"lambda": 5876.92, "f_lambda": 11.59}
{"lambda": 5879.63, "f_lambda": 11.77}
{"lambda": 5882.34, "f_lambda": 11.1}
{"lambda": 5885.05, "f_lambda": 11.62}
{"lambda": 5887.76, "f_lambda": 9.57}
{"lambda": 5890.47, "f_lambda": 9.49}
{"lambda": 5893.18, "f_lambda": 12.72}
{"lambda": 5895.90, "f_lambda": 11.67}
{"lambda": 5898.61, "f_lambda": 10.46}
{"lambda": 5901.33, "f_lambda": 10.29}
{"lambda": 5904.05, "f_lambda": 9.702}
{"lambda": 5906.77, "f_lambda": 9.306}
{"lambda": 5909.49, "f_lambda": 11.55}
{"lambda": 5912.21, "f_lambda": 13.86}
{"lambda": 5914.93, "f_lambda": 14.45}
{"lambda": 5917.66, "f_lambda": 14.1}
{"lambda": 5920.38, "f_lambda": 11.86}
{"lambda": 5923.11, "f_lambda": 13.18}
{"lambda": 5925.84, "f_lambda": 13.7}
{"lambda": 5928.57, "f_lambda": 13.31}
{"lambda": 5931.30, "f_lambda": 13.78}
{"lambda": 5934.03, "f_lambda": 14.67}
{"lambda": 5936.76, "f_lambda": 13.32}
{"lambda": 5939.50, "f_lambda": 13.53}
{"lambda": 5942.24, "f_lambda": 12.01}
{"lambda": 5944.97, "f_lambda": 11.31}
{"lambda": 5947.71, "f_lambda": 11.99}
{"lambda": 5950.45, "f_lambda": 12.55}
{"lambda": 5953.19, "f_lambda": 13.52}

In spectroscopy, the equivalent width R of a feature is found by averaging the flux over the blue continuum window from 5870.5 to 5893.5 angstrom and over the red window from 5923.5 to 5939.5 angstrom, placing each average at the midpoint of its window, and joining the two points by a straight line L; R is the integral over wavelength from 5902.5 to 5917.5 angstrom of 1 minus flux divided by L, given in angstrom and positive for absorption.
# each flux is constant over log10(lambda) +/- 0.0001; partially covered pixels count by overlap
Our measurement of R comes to 1.0 angstrom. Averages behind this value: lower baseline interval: 11.5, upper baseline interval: 13.7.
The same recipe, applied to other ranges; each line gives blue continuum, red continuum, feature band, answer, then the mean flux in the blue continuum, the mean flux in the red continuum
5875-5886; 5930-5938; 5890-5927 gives 2.6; 11.6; 13.9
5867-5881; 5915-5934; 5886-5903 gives 3.2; 12.9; 13.5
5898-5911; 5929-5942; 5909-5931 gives -2.6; 10.3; 13.6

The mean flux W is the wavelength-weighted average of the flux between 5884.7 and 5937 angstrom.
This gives 12.1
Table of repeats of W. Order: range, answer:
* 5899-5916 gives 11.4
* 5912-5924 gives 13.5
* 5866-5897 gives 11.9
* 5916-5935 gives 13.5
